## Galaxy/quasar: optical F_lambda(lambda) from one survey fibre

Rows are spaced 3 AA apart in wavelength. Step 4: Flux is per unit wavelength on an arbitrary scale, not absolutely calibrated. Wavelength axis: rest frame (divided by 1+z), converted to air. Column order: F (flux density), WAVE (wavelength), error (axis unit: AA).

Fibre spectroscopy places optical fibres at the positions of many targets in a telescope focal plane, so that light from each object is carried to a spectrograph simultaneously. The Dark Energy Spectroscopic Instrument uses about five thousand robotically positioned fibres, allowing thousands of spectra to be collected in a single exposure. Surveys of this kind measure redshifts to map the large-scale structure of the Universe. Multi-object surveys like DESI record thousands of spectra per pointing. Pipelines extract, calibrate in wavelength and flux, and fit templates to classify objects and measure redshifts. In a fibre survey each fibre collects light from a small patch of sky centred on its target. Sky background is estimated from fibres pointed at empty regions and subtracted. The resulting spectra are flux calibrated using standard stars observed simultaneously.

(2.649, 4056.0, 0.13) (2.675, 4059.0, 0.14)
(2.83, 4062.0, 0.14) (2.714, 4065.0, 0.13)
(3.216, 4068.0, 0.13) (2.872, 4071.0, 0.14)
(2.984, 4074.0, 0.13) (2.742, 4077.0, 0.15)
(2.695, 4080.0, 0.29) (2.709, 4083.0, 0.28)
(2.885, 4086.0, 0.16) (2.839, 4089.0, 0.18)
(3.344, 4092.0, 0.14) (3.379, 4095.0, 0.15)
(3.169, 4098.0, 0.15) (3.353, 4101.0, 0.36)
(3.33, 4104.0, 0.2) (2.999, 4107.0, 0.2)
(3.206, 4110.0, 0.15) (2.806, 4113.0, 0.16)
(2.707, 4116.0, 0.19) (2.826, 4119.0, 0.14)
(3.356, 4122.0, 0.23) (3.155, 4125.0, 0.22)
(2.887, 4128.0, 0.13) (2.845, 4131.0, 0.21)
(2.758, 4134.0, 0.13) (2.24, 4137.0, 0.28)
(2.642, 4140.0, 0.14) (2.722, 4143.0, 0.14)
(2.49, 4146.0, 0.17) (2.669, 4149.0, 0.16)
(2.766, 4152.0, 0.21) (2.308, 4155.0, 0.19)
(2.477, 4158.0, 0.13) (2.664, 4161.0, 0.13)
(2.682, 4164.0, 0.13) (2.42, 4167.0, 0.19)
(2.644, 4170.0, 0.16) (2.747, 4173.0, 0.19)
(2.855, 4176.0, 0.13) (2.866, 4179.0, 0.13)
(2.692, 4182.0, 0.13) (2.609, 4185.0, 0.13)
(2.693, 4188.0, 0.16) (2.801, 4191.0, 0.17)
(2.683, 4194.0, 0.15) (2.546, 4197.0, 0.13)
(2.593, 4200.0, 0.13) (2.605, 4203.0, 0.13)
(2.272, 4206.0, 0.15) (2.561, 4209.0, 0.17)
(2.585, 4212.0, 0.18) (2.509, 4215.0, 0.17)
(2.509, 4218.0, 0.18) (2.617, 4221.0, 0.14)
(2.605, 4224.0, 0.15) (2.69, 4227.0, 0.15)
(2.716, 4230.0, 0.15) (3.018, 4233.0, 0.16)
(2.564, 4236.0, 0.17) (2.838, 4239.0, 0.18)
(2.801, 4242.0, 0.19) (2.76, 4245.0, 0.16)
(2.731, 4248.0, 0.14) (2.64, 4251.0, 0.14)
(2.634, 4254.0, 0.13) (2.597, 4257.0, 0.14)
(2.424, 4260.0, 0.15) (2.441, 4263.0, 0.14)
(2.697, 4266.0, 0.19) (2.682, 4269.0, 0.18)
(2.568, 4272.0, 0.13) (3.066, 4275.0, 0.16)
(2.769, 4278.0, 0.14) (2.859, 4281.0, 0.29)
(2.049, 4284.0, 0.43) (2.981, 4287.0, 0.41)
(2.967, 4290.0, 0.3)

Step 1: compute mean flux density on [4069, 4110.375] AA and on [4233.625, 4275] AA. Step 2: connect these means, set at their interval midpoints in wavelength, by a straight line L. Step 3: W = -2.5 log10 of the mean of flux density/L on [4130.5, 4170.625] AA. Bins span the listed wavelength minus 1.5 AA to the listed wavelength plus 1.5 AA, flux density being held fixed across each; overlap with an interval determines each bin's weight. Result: 0.12 mag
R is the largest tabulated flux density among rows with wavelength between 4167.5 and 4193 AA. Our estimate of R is 2.866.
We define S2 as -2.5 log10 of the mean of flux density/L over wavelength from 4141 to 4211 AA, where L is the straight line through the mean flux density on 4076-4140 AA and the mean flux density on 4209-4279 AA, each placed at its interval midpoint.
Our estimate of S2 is 0.075 mag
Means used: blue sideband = 2.96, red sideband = 2.67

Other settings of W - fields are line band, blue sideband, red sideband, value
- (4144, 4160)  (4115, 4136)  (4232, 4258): 0.13 mag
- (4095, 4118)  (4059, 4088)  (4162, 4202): -0.11 mag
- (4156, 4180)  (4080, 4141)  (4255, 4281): 0.08 mag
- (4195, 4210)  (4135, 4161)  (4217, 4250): 0.06 mag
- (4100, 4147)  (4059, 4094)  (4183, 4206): -0.04 mag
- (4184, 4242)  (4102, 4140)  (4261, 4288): 0.05 mag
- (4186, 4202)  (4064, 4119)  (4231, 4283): 0.06 mag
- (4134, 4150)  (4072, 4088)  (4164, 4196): 0.07 mag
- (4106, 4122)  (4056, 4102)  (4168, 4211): -0.04 mag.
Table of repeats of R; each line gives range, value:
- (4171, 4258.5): 3.018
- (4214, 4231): 2.716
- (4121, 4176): 3.356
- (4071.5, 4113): 3.379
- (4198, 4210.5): 2.605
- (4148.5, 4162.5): 2.766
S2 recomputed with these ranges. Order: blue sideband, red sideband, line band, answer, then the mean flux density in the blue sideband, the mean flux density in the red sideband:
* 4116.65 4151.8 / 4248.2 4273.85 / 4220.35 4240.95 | -0.03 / 2.78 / 2.6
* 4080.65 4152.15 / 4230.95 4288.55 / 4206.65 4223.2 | 0.09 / 2.92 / 2.69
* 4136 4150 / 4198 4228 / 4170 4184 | -0.09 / 2.56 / 2.55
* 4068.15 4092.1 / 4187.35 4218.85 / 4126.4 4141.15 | 0.03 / 2.88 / 2.58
